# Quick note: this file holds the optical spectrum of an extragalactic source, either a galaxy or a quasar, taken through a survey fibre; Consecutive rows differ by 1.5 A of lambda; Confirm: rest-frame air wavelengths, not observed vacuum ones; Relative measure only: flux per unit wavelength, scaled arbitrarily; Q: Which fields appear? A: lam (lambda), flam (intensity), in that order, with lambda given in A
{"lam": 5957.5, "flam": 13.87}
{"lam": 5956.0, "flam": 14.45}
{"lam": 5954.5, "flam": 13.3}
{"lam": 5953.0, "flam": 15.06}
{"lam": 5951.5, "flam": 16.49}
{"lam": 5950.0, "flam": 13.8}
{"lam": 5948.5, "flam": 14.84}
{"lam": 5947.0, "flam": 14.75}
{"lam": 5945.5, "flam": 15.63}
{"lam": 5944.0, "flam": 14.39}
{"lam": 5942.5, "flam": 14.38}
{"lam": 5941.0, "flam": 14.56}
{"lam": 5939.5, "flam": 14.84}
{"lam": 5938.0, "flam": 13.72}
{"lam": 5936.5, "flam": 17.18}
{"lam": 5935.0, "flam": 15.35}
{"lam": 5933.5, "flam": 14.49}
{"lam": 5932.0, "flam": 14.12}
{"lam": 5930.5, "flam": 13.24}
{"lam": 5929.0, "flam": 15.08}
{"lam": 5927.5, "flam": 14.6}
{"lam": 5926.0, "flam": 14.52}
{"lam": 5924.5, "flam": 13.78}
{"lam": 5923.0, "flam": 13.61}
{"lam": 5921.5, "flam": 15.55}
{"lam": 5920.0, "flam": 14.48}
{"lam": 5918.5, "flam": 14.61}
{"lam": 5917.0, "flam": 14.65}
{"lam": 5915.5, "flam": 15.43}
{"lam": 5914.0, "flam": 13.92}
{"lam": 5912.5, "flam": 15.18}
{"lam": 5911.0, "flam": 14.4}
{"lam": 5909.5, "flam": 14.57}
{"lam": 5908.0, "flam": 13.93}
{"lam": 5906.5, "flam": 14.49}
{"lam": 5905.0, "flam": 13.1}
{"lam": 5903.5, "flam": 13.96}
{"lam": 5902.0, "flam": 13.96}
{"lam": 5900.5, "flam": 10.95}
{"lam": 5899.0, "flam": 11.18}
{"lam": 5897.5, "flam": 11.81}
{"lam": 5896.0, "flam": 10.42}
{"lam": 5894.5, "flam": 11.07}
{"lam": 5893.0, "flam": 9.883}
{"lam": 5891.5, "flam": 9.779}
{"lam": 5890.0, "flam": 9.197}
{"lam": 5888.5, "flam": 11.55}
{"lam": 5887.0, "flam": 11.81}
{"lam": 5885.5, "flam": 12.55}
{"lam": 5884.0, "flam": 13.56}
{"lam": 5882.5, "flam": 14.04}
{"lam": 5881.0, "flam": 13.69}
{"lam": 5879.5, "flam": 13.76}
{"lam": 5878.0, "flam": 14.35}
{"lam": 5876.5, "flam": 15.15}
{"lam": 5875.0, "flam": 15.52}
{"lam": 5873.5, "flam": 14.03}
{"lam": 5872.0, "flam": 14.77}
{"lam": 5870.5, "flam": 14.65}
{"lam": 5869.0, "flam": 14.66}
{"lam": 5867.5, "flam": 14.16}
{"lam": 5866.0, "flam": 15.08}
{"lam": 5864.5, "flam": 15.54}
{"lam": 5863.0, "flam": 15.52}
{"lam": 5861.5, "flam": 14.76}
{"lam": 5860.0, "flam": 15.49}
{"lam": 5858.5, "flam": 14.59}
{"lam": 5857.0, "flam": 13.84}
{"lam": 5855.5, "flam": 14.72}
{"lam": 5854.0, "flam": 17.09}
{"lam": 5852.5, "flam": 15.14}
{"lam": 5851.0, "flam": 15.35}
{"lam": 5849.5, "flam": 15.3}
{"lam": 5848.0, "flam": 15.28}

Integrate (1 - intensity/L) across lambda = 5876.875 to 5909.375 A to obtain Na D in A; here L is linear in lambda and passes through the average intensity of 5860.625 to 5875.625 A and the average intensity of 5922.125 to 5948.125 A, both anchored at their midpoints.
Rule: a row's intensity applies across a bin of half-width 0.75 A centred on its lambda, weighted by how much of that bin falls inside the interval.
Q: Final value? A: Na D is 5.2 A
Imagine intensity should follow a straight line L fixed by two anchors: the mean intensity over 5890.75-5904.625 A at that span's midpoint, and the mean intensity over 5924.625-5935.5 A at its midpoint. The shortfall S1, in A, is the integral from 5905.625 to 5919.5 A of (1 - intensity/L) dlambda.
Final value -1.9 A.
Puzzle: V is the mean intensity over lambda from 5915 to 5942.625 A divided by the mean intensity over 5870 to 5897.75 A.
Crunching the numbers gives 1.15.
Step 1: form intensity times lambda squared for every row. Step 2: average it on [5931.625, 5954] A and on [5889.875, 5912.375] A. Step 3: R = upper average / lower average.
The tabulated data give 1.22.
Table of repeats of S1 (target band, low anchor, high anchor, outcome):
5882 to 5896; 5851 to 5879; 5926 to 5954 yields 3.30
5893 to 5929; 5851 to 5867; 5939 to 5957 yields 3.09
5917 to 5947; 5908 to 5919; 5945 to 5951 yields 0.15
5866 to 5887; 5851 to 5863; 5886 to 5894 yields -3.01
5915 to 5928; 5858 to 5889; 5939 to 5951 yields -0.02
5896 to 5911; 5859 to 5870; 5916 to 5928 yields 1.66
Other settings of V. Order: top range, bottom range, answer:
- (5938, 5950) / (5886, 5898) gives 1.37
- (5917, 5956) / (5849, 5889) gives 1.01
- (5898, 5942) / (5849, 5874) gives 0.95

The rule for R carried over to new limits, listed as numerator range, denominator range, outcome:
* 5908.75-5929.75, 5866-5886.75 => 1.04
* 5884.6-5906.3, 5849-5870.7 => 0.78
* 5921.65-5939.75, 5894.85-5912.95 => 1.12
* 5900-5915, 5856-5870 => 0.95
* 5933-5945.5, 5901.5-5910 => 1.08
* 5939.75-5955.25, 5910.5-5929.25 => 1.02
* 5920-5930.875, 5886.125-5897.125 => 1.37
